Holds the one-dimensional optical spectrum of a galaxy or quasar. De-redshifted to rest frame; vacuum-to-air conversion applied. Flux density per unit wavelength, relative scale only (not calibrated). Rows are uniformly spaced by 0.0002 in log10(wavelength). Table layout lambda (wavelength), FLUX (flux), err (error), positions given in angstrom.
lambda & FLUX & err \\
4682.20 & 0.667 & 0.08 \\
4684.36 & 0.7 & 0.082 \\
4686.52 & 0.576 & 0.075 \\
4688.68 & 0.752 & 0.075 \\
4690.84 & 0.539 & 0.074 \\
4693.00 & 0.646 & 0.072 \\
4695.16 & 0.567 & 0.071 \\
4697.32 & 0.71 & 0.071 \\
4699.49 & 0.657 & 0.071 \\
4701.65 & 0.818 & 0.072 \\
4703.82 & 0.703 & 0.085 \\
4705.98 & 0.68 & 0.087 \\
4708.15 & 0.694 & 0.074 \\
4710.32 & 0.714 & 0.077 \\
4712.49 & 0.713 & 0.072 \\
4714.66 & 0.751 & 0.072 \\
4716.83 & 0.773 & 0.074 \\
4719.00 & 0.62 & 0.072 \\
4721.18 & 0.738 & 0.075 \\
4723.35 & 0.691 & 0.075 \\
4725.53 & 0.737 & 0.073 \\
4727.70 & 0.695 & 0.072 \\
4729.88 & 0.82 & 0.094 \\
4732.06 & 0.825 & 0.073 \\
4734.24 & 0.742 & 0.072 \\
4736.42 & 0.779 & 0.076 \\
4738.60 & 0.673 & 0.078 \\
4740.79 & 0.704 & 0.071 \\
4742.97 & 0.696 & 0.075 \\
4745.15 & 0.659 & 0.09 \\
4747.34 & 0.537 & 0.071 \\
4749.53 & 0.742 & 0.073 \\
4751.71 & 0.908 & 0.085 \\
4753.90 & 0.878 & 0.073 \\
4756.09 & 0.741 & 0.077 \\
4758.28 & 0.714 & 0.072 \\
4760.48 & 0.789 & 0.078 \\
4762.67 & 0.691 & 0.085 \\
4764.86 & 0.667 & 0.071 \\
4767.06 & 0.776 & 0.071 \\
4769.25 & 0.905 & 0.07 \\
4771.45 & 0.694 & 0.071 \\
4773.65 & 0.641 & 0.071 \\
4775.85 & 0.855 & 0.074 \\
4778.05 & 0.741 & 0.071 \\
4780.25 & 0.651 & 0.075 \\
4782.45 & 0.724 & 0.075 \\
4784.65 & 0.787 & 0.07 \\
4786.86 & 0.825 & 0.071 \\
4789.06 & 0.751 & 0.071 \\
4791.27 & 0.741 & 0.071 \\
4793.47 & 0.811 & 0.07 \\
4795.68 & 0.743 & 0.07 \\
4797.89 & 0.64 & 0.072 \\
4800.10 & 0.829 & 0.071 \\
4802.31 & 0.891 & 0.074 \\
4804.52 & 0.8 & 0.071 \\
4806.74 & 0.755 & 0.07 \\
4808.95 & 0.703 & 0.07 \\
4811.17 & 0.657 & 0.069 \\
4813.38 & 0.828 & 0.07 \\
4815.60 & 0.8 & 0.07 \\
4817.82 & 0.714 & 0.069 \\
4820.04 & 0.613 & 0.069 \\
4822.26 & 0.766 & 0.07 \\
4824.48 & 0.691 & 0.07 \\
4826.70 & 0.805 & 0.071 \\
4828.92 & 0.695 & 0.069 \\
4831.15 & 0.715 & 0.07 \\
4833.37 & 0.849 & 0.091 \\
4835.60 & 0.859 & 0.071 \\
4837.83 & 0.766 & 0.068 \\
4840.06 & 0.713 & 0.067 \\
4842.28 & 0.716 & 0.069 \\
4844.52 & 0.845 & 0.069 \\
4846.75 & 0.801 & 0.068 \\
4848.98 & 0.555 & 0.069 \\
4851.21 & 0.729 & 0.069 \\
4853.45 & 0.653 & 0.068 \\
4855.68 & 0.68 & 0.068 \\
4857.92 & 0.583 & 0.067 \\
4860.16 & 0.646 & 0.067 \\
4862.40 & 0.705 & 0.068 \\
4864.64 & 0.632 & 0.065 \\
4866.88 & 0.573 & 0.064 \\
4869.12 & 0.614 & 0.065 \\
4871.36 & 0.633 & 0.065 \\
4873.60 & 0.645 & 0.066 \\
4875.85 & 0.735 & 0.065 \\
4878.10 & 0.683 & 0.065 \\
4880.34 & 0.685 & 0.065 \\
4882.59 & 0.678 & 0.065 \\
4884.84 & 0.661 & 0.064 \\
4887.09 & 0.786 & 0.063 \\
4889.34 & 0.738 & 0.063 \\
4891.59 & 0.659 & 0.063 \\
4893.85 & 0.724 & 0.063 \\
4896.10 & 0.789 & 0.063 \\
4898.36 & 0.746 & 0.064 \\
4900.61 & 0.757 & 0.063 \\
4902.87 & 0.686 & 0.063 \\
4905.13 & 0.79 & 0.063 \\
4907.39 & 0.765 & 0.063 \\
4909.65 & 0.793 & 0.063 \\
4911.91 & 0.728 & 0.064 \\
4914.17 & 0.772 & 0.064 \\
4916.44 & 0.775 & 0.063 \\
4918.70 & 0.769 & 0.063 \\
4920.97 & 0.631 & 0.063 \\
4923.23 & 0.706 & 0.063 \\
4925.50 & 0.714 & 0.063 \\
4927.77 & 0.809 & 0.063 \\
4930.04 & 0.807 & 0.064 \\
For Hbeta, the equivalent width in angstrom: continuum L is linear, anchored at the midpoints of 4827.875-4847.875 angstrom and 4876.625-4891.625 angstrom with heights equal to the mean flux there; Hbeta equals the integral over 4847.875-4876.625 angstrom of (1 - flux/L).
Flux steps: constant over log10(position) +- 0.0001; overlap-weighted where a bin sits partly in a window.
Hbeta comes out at 3.6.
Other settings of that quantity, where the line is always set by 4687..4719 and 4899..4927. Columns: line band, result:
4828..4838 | -0.8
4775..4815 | -2.8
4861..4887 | 2.4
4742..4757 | -0.8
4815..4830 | -0.1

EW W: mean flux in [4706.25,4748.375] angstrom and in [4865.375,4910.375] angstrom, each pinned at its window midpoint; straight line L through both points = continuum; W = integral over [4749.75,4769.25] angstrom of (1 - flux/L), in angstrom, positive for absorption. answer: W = -1.8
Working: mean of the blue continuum 0.713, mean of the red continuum 0.706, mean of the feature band 0.777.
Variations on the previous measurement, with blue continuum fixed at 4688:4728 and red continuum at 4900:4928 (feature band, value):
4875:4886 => 0.7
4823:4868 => 1.0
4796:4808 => -1.0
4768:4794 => -1.7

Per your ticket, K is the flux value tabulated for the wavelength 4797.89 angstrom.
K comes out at 0.64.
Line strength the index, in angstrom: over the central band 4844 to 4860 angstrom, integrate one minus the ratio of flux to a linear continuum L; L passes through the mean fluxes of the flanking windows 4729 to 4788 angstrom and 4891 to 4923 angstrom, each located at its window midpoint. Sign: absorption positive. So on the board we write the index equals 1.3 angstrom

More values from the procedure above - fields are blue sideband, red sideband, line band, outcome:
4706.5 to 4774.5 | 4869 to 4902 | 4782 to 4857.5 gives -3.1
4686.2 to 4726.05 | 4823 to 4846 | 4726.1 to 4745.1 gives -0.8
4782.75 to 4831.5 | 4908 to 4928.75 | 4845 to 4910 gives 4.6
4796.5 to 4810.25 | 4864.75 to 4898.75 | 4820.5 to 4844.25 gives -0.6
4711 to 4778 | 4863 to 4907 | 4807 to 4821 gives -0.1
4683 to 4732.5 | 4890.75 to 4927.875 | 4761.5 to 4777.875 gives -0.8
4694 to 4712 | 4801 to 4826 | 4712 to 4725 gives -0.3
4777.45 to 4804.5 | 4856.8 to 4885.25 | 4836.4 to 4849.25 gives -1.0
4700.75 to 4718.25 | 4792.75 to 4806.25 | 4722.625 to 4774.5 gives 0.9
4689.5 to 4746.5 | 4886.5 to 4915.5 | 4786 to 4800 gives -0.6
